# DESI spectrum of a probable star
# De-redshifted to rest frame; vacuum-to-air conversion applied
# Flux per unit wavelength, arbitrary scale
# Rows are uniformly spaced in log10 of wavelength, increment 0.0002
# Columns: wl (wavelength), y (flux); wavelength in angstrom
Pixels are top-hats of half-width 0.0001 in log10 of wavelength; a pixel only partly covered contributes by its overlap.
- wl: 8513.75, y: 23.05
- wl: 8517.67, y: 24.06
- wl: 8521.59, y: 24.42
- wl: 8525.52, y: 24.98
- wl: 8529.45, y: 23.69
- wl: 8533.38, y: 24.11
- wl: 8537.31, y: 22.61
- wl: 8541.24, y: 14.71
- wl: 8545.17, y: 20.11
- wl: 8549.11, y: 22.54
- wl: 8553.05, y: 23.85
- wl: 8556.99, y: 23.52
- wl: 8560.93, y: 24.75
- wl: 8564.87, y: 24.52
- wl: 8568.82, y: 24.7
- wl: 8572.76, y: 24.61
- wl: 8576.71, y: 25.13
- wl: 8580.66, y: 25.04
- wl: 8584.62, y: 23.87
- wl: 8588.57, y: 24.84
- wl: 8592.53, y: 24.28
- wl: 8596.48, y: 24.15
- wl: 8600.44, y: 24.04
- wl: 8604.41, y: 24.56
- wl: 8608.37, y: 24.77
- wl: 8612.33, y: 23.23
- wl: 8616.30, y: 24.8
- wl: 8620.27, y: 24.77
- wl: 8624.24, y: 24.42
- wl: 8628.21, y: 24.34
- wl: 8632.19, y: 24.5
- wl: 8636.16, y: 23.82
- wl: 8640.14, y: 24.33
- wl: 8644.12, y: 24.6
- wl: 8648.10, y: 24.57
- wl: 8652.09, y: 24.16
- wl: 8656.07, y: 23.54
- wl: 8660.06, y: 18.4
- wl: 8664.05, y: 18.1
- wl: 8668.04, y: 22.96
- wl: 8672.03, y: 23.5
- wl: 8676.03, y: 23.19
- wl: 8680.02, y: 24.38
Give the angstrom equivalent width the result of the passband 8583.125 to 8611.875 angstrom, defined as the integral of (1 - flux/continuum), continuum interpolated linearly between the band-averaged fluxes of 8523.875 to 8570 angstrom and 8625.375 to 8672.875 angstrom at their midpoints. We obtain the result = -1.7 angstrom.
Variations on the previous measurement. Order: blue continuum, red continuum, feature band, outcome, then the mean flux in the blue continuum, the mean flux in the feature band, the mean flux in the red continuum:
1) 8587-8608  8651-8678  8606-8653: -2.38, 24.4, 24.4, 21.9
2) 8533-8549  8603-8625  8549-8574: -3.19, 20.3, 24.2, 24.4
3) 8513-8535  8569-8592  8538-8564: 2.80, 24.1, 21.8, 24.7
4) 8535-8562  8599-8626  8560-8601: -2.76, 21.7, 24.6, 24.4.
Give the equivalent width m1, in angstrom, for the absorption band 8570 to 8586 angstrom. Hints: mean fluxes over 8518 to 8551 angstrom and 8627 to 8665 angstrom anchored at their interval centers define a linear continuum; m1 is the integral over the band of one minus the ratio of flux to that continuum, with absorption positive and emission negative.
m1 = -1.5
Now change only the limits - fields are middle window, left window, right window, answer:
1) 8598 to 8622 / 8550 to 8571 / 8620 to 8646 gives 0.0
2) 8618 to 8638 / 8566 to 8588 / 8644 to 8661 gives -0.6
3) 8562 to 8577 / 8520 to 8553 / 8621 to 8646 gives -1.1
